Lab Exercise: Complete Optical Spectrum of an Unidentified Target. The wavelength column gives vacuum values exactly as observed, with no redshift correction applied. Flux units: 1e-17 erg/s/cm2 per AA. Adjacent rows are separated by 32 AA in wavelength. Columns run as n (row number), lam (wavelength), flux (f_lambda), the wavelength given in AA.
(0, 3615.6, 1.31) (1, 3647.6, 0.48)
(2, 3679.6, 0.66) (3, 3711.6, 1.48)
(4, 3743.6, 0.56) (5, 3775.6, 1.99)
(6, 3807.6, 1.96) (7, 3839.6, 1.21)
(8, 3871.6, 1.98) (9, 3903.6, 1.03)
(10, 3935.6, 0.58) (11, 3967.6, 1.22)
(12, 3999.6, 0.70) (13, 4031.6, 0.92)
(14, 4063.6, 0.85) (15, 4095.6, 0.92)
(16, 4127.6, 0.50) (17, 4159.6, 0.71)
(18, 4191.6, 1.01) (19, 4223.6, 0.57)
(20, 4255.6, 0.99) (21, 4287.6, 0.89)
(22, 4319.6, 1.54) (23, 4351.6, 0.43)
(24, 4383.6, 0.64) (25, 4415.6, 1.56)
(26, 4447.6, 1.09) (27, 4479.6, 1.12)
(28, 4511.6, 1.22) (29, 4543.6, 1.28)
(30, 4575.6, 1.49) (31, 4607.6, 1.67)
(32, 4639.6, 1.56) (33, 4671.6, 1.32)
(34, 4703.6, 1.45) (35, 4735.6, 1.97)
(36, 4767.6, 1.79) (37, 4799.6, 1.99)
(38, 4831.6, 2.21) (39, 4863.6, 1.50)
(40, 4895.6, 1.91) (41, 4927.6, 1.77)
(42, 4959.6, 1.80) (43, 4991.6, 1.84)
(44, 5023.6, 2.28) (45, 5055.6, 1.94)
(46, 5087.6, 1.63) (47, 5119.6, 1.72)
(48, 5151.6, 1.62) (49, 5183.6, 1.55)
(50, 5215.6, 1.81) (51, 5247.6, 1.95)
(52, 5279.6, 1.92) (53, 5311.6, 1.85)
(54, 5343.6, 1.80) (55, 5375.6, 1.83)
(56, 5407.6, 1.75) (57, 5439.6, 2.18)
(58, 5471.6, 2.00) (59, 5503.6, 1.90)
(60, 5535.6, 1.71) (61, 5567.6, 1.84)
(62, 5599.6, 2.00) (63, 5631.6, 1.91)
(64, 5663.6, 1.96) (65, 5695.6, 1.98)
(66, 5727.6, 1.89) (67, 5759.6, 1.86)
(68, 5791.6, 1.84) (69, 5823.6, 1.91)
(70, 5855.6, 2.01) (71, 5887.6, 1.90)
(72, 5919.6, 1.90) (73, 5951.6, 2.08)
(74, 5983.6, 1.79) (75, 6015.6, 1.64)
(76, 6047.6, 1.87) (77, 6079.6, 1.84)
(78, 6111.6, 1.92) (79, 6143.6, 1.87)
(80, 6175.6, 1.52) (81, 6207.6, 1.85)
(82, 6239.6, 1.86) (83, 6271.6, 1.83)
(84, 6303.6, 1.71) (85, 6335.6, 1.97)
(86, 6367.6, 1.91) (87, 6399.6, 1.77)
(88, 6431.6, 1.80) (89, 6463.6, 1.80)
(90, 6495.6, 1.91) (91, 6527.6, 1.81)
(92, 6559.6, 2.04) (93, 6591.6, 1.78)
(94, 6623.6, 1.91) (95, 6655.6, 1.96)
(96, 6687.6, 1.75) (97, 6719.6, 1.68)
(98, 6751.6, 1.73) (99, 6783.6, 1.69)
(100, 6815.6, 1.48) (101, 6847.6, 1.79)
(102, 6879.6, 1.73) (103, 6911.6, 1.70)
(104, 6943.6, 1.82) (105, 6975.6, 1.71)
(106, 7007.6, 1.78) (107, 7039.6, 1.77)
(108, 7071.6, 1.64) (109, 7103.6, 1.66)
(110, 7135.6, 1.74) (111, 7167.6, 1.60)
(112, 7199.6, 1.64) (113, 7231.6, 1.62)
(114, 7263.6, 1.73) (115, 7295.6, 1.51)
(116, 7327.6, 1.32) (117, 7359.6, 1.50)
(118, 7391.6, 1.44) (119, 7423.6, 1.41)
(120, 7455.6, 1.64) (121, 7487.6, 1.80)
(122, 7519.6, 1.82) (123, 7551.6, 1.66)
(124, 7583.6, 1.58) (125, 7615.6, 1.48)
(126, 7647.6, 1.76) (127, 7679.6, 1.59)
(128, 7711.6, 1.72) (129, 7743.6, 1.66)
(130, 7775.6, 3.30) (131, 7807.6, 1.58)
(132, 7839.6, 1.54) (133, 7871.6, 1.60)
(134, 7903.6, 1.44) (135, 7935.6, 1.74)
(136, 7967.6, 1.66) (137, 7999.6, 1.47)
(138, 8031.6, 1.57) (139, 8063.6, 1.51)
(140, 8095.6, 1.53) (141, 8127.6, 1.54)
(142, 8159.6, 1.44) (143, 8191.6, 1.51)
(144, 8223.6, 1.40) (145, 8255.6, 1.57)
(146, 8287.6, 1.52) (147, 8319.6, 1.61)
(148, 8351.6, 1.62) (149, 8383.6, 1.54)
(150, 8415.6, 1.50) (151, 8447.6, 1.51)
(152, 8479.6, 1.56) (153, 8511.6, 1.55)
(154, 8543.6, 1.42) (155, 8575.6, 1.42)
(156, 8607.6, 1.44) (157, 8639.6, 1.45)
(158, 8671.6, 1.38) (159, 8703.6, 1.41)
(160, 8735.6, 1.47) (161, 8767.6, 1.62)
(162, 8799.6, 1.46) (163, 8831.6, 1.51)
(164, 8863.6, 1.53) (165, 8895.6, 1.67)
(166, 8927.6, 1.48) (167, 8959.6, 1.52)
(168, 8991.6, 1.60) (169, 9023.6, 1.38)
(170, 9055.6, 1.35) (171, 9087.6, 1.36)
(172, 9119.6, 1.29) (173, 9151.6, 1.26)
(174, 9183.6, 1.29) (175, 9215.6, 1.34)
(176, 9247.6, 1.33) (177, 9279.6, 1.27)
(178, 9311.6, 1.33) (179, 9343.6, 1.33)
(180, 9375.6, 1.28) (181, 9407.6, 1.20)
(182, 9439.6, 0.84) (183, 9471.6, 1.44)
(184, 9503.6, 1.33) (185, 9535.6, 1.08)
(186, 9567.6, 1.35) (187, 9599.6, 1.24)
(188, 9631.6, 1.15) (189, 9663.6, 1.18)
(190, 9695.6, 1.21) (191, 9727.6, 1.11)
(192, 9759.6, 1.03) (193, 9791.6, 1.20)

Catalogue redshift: 0.183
